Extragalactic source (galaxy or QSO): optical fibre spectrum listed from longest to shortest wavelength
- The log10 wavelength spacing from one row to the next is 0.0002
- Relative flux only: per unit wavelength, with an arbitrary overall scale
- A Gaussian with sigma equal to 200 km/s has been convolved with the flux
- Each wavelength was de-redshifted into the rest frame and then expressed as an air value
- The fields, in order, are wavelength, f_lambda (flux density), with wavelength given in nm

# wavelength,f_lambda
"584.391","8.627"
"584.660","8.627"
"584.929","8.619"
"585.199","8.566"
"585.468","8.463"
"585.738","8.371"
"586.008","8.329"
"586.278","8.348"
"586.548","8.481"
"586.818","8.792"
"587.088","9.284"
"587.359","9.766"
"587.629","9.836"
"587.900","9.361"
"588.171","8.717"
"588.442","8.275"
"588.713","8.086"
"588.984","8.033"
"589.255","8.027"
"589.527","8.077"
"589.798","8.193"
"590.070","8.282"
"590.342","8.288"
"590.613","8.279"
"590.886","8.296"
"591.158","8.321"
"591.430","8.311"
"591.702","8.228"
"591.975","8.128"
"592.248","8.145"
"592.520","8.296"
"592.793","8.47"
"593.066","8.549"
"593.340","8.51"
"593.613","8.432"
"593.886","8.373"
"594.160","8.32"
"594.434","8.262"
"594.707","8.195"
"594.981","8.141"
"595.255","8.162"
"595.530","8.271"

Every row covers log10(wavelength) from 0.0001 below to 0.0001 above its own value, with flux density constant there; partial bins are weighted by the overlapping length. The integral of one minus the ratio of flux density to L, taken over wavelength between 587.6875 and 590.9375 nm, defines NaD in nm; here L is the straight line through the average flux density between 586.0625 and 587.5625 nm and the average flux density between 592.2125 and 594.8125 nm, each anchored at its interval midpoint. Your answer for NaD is 0.14 nm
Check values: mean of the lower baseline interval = 8.95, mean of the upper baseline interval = 8.37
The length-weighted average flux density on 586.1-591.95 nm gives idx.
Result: 8.53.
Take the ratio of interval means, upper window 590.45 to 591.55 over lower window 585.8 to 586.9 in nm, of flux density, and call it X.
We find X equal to 1.0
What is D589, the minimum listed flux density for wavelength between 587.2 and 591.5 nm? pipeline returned 8.027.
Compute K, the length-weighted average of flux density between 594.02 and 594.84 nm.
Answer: 8.26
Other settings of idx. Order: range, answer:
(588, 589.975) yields 8.22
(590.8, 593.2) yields 8.31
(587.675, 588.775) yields 8.74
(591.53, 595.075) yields 8.31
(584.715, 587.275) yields 8.61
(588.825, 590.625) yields 8.16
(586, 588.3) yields 9.03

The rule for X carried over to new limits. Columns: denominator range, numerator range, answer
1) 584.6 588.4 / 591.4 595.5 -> 0.94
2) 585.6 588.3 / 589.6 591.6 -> 0.93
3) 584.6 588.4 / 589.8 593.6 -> 0.94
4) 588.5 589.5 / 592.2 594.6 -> 1.04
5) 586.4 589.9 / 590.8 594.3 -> 0.96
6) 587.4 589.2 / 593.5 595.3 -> 0.95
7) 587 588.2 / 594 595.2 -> 0.87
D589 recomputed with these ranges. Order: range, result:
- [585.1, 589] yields 8.033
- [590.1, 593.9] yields 8.128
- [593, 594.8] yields 8.195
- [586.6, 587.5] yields 8.792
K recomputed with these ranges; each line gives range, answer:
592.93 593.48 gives 8.52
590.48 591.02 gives 8.27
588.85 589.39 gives 8.03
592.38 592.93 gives 8.39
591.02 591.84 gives 8.29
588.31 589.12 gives 8.14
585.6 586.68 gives 8.38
